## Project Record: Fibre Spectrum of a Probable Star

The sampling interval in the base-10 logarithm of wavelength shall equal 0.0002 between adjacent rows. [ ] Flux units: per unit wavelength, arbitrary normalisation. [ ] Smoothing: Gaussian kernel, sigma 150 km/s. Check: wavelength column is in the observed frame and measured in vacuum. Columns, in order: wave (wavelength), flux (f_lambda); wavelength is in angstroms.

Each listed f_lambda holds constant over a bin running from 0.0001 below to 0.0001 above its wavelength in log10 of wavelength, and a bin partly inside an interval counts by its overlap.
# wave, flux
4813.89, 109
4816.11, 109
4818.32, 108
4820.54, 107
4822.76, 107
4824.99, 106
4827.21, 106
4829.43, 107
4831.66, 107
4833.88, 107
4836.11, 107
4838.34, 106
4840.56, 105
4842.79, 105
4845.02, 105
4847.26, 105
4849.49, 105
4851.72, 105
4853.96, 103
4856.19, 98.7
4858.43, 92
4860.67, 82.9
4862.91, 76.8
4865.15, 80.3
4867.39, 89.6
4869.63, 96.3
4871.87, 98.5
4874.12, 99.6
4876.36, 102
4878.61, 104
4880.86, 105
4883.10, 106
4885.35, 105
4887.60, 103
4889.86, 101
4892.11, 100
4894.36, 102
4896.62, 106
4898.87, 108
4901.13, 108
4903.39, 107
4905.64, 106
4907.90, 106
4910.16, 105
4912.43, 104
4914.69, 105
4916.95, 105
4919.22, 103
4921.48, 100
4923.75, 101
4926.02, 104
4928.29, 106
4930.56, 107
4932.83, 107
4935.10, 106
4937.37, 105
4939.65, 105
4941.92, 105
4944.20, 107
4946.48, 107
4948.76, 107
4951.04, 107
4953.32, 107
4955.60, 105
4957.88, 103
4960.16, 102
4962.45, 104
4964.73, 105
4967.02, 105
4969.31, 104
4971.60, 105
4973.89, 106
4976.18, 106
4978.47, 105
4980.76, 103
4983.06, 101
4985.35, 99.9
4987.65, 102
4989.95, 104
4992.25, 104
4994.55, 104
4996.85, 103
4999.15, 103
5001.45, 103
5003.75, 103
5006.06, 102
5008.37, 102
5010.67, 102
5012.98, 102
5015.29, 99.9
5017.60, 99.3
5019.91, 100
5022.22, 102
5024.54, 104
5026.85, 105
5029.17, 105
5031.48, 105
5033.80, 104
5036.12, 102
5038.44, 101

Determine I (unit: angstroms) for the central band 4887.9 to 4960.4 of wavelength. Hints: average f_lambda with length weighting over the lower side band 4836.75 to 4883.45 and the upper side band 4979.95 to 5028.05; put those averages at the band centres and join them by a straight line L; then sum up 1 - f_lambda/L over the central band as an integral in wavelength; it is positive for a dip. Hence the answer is -3.4 angstroms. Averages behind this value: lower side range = 98.6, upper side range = 102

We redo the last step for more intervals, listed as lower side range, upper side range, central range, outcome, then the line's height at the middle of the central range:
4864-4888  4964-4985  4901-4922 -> -0.8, 101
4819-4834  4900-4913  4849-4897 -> 3.7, 106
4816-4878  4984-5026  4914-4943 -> -0.9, 102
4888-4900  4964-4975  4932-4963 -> -0.3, 104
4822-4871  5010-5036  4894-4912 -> -0.9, 101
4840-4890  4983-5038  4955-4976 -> -0.6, 101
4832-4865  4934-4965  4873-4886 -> -0.3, 102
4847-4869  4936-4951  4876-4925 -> -2.2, 99.7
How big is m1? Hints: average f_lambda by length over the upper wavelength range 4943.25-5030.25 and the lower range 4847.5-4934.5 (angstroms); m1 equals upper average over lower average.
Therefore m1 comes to 1.02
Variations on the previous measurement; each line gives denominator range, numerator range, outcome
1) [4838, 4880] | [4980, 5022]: 1.04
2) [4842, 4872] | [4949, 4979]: 1.10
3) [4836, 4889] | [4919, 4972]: 1.06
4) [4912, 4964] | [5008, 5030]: 0.97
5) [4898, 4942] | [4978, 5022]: 0.97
